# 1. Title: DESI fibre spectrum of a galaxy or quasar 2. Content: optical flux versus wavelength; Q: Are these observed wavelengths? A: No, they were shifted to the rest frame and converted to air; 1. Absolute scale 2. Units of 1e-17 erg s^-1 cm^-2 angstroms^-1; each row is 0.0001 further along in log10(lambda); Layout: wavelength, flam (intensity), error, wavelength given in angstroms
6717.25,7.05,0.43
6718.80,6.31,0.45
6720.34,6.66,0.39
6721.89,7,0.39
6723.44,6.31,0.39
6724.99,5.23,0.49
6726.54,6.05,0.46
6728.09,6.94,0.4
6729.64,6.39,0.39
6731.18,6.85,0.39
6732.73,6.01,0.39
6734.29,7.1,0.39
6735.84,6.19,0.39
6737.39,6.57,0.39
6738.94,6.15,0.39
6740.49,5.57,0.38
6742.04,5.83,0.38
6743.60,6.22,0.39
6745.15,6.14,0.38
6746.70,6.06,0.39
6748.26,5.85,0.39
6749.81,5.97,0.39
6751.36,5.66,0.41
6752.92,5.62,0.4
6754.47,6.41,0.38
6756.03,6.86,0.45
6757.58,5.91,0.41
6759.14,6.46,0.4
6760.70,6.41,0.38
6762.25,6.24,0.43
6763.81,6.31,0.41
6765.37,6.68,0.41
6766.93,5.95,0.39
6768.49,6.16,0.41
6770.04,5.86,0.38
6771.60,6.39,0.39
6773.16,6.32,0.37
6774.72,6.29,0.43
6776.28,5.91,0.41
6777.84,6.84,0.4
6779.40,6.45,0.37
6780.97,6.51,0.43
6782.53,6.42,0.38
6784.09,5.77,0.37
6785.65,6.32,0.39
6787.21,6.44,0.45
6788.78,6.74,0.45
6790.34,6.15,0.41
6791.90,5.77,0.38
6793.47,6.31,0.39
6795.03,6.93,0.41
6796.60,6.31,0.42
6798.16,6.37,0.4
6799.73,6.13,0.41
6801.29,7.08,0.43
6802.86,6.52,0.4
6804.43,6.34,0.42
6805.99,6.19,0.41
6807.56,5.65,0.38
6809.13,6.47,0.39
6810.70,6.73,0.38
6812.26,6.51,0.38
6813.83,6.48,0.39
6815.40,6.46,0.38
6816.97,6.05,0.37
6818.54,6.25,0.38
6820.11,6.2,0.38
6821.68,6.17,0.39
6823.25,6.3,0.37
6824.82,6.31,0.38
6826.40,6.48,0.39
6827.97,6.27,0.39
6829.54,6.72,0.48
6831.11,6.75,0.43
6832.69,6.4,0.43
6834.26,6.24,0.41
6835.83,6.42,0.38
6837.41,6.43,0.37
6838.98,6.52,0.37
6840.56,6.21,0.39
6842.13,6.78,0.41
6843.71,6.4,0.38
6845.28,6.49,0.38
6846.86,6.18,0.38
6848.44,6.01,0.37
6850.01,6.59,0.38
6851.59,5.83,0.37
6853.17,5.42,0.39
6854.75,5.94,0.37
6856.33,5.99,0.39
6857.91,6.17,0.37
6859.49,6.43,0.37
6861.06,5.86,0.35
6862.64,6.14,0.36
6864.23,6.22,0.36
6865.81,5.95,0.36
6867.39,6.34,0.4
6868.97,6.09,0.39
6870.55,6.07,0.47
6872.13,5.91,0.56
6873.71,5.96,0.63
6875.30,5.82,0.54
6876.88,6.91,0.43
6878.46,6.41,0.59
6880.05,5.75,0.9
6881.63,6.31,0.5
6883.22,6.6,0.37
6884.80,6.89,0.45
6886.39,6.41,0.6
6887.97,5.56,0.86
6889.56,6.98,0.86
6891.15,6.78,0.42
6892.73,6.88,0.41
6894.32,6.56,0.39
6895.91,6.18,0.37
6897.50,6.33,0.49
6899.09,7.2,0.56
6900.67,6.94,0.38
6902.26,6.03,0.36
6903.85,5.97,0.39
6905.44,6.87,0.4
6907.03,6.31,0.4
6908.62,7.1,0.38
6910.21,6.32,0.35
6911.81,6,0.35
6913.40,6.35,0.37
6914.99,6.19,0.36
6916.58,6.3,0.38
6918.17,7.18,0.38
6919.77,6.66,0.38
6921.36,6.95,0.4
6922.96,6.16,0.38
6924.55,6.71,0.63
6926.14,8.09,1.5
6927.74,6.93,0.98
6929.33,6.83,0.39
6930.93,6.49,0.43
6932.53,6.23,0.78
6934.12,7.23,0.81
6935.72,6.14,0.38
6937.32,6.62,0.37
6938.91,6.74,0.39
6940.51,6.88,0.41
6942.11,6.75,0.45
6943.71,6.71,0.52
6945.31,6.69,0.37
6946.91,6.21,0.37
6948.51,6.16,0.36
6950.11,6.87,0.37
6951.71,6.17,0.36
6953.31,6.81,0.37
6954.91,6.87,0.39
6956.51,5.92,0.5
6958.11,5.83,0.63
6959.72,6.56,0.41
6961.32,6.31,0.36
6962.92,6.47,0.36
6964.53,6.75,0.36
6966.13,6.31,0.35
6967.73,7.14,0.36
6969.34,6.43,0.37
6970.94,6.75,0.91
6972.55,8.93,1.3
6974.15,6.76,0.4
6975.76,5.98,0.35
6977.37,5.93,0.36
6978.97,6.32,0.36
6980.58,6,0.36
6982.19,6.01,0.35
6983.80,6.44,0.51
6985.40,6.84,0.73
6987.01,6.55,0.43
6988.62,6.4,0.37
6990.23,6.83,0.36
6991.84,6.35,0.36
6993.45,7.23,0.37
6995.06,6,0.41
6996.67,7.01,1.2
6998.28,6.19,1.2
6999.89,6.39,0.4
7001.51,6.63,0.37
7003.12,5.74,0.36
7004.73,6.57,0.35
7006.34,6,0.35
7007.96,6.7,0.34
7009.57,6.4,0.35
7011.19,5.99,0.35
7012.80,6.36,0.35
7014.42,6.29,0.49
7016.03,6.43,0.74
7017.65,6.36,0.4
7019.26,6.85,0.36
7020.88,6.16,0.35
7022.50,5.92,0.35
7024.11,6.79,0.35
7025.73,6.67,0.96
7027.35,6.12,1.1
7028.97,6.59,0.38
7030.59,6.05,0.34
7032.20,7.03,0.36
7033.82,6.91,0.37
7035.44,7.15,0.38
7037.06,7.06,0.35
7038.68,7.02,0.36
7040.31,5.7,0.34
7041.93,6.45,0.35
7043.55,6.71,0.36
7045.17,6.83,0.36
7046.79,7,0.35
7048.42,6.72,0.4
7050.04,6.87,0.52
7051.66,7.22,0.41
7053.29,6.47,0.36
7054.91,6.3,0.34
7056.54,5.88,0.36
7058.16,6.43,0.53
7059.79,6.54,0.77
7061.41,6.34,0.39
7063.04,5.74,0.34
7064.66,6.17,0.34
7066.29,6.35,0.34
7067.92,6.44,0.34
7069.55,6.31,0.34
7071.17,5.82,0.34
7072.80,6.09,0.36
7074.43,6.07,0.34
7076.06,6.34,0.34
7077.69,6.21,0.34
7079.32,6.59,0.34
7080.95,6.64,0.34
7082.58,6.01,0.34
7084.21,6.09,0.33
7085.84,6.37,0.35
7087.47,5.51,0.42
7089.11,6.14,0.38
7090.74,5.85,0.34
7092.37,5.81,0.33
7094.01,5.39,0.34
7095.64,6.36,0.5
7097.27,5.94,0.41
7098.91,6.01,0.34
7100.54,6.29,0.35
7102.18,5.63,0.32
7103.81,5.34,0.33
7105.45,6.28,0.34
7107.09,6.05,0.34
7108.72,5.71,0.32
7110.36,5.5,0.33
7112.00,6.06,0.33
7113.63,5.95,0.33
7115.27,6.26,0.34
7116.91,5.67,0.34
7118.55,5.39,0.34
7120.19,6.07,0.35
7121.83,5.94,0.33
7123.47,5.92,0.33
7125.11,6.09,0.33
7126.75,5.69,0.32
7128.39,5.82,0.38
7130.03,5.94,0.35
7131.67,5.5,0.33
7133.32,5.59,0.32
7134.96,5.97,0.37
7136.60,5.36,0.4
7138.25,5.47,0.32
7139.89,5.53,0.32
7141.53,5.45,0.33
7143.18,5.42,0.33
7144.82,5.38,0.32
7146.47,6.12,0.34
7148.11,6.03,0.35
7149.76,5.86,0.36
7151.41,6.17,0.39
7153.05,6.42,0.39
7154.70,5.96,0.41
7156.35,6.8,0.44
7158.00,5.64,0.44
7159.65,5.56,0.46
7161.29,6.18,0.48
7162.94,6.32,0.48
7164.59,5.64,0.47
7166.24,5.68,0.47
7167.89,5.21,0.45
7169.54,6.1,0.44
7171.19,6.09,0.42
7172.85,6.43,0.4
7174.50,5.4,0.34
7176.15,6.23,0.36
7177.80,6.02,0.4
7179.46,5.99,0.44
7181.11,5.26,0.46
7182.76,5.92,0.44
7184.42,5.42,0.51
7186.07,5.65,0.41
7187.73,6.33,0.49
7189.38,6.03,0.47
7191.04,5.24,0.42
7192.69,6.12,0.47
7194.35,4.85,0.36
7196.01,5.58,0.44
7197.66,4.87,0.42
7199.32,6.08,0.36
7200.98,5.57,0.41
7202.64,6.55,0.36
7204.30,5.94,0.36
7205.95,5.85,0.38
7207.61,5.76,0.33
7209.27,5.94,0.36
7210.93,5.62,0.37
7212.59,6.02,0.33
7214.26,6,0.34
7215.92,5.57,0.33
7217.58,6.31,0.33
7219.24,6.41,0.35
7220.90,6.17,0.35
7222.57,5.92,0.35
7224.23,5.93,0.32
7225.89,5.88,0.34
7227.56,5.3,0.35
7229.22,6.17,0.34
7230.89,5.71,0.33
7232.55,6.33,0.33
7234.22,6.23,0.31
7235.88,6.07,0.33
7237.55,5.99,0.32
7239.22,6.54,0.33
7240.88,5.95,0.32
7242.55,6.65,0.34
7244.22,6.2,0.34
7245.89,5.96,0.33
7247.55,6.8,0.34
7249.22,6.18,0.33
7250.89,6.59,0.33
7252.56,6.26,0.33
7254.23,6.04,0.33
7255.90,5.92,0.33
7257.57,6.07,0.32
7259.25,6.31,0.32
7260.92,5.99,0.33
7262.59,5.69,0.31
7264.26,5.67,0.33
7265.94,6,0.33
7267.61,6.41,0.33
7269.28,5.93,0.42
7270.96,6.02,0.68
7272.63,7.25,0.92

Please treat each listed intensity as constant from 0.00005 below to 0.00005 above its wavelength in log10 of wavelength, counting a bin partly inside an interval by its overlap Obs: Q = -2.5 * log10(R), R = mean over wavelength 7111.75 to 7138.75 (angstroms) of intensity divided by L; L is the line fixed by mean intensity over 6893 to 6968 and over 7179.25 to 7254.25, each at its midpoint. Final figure 0.06 mag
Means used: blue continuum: 6.57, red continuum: 5.95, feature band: 5.8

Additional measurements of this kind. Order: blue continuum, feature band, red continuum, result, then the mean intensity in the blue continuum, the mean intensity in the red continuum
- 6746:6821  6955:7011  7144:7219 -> -0.07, 6.29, 5.86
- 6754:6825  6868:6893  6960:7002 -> 0.02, 6.33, 6.57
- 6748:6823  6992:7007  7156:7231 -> -0.06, 6.29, 5.85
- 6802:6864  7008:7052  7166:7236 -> -0.09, 6.29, 5.85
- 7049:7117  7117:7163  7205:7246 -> 0.05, 6.13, 6.02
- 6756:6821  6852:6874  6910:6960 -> 0.07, 6.33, 6.58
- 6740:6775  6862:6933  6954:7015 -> -0.02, 6.14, 6.48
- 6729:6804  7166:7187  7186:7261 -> 0.04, 6.28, 5.99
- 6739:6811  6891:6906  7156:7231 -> -0.07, 6.25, 5.85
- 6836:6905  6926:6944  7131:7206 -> -0.10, 6.29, 5.8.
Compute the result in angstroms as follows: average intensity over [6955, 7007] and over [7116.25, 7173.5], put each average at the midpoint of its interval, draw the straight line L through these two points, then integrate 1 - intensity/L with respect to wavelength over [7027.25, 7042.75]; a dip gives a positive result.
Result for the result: -0.9 angstroms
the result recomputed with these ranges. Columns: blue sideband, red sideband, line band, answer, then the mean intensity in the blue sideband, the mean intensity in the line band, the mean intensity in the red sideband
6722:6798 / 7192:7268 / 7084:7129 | 1.3 angstroms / 6.25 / 5.9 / 6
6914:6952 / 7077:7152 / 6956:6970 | 0.2 angstroms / 6.67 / 6.42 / 5.88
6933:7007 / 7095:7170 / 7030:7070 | -2.3 angstroms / 6.53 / 6.55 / 5.85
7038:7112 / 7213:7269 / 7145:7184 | 1.3 angstroms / 6.21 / 5.94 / 6.1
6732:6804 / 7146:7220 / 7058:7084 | -1.1 angstroms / 6.26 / 6.25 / 5.88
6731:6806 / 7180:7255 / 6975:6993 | -0.7 angstroms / 6.27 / 6.35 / 5.95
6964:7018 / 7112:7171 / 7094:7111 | 0.3 angstroms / 6.5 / 5.89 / 5.84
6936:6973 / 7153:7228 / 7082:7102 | 0.7 angstroms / 6.62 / 5.97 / 5.86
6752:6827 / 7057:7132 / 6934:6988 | -3.5 angstroms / 6.32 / 6.55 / 6.02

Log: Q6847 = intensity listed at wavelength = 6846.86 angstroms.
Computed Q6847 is 6.18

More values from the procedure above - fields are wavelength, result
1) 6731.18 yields 6.85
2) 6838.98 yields 6.52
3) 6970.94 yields 6.75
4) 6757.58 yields 5.91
